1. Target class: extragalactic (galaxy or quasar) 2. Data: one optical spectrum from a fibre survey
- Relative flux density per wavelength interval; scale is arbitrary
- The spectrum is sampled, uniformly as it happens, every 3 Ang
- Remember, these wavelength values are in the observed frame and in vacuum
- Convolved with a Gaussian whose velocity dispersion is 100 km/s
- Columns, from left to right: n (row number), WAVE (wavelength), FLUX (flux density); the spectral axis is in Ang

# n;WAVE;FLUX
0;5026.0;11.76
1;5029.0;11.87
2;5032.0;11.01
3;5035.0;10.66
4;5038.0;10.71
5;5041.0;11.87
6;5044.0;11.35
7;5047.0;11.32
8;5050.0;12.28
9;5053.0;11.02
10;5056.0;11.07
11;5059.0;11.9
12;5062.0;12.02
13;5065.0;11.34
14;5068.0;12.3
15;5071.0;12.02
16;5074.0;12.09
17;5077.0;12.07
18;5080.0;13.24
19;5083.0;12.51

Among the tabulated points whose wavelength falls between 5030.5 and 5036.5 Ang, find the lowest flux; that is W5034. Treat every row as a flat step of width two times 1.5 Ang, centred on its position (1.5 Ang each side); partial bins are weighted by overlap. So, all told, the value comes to 10.66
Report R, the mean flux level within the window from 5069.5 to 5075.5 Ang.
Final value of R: 12.1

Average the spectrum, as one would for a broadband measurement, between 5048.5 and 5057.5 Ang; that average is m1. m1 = 11.5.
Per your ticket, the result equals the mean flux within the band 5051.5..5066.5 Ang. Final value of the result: 11.5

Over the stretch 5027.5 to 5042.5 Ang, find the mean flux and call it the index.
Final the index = 11.2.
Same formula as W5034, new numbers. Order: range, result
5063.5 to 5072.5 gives 11.34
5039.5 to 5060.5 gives 11.02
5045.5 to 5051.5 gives 11.32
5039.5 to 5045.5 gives 11.35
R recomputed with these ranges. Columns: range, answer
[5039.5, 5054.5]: 11.6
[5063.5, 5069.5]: 11.8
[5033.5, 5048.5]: 11.2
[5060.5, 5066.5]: 11.7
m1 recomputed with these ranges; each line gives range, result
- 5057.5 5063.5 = 12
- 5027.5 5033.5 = 11.4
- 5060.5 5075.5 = 12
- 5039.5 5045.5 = 11.6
